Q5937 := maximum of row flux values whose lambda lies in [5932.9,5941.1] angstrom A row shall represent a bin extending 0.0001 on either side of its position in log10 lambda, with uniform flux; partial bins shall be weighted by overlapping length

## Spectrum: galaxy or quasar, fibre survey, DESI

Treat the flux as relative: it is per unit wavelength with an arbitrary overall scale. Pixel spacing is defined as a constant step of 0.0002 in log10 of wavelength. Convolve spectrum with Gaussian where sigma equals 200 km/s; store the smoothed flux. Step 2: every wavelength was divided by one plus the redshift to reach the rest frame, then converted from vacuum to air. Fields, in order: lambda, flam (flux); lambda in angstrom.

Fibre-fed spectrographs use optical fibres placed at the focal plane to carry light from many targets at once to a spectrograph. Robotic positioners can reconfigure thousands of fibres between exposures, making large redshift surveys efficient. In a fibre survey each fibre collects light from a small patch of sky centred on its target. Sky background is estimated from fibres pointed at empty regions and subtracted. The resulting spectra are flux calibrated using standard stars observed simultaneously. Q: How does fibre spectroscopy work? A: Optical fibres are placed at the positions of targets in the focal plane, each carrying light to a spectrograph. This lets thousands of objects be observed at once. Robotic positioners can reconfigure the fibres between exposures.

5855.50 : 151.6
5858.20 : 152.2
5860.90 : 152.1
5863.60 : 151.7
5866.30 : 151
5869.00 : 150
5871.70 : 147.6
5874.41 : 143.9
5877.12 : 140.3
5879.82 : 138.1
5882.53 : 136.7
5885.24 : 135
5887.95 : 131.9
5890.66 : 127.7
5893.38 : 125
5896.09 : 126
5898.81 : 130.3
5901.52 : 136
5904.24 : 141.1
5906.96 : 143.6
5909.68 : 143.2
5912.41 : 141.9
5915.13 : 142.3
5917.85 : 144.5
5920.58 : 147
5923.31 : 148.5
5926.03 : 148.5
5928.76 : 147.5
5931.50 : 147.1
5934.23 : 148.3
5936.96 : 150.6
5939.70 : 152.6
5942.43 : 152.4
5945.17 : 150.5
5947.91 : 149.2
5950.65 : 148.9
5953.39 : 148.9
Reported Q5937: 152.6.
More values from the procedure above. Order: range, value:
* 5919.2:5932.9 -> 148.5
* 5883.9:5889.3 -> 135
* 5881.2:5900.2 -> 136.7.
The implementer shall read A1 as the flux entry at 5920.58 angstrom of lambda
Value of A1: 147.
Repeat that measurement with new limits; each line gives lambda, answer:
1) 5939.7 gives 152.6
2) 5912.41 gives 141.9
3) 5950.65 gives 148.9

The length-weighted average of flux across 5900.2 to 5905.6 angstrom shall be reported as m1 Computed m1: 139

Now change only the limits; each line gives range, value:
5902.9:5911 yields 143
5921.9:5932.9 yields 148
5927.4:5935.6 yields 148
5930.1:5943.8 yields 150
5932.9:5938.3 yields 150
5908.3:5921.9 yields 144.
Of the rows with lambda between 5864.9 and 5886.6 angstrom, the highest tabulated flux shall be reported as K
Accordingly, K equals 151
